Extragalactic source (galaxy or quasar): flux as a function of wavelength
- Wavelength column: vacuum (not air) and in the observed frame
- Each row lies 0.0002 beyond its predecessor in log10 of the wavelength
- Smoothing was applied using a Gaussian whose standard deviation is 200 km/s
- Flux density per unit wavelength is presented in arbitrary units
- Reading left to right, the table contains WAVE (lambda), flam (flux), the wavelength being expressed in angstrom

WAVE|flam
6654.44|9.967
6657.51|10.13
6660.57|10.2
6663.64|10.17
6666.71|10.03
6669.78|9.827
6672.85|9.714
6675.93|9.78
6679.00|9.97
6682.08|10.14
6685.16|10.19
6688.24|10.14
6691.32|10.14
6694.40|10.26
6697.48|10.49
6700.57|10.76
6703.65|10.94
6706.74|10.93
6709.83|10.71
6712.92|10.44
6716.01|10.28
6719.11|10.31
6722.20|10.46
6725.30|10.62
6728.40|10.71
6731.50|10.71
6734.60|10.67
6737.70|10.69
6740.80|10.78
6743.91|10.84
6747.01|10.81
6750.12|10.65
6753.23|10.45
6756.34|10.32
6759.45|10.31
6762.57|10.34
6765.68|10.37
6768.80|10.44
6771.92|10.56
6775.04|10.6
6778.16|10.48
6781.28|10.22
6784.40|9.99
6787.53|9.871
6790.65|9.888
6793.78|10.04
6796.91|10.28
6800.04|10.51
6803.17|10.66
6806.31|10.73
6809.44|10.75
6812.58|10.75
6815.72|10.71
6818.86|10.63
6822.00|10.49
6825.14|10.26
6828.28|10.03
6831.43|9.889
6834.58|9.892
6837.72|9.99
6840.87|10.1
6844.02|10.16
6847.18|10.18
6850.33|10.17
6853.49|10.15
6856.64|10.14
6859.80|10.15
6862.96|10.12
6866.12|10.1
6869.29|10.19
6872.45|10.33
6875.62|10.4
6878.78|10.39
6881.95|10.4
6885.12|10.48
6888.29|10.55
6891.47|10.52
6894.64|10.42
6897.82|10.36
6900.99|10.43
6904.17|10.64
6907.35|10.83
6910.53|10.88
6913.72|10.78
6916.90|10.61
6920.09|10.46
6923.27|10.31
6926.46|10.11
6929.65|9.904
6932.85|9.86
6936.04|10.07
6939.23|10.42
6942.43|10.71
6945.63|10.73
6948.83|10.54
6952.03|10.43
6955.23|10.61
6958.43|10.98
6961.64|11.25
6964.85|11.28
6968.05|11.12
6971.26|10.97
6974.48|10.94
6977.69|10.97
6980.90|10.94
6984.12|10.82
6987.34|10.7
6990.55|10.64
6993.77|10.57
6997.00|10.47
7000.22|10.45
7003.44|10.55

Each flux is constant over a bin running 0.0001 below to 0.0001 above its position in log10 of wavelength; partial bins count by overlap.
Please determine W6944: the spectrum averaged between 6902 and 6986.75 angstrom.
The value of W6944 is 10.7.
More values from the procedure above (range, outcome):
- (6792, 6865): 10.3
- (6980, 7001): 10.7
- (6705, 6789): 10.5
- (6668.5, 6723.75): 10.3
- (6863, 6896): 10.4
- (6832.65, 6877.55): 10.1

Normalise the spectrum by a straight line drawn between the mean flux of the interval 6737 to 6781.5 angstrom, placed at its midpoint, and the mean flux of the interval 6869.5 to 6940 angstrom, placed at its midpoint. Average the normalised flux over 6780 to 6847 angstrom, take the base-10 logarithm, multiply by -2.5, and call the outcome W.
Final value 0.02 mag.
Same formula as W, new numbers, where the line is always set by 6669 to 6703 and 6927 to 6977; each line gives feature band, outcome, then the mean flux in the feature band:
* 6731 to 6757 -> -0.04 mag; 10.7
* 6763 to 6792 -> 0.01 mag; 10.3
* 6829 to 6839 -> 0.05 mag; 9.93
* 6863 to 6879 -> 0.03 mag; 10.3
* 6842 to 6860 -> 0.03 mag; 10.2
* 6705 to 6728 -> -0.03 mag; 10.5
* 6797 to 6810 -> -0.02 mag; 10.6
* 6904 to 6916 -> -0.02 mag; 10.8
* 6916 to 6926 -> 0.02 mag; 10.4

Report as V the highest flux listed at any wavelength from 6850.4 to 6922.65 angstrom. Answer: 10.88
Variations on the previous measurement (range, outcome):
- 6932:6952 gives 10.73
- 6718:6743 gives 10.78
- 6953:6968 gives 11.28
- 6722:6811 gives 10.84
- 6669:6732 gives 10.94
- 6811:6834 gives 10.75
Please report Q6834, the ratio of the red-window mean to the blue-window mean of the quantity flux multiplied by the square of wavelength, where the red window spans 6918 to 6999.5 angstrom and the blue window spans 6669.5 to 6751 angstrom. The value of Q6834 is 1.1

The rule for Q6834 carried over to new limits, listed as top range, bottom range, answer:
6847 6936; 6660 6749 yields 1.05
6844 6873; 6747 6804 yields 1.01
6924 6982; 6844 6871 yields 1.08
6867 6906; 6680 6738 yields 1.05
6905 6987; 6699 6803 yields 1.08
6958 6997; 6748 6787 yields 1.12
